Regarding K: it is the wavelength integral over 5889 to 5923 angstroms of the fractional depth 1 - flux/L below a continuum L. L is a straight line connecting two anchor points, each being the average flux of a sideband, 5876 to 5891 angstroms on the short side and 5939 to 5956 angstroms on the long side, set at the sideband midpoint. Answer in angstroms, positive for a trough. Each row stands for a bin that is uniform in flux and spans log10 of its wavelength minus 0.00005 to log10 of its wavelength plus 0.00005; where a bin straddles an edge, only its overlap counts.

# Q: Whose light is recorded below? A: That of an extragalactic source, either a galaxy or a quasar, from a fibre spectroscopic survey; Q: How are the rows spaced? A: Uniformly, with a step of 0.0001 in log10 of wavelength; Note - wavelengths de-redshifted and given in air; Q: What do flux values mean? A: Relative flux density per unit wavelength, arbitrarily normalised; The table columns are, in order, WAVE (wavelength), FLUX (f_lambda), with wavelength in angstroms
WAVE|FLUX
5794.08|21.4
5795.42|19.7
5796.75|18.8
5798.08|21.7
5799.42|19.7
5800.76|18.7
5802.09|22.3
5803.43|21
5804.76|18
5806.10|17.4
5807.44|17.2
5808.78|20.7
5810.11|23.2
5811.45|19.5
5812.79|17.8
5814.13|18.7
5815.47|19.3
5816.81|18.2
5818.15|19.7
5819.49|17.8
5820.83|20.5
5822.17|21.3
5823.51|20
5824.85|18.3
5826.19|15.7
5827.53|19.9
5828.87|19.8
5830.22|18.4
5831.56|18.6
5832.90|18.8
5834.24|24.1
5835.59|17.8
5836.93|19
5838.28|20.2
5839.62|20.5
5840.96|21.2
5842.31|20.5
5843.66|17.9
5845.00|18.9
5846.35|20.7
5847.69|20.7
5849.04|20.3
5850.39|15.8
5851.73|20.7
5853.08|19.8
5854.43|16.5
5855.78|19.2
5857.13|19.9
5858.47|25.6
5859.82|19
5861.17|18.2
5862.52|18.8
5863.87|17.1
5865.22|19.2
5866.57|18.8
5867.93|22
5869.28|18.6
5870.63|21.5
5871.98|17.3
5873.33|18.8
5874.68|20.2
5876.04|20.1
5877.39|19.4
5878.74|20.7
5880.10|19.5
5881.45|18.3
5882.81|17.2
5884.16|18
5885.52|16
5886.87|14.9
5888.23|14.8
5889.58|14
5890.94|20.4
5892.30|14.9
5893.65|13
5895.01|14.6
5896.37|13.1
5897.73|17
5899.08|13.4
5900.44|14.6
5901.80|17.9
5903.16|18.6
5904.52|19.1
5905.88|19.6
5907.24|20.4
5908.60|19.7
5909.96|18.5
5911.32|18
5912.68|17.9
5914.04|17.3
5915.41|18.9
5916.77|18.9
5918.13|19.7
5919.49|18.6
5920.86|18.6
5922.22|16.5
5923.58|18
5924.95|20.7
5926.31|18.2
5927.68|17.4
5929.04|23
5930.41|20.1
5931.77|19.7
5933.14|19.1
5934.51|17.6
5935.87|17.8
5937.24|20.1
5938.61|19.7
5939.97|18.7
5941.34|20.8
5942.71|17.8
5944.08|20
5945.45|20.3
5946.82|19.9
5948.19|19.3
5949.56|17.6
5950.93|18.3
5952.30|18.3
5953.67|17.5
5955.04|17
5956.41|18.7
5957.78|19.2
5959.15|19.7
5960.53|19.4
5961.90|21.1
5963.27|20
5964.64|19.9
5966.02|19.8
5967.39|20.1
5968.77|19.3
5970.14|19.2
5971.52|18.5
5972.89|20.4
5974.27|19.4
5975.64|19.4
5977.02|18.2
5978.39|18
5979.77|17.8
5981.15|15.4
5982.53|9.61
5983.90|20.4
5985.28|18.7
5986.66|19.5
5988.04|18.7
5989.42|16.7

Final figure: 1.3 angstroms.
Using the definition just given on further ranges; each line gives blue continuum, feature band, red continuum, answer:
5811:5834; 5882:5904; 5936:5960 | 3.7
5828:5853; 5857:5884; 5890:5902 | -3.4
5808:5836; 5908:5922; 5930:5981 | 0.5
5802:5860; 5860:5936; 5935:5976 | 4.9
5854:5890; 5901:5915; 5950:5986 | 0.0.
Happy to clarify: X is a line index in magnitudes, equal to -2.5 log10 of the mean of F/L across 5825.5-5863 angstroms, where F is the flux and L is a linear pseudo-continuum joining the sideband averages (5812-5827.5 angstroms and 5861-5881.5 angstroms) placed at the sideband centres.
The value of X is -0.024 mag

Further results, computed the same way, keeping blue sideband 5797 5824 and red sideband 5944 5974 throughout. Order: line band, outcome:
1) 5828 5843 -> -0.019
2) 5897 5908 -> 0.106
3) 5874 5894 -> 0.114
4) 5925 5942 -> -0.006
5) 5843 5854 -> 0.012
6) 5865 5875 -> -0.005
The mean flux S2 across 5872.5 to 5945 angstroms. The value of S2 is 18.1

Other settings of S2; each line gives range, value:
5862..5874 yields 19.1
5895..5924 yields 17.7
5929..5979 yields 19.2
